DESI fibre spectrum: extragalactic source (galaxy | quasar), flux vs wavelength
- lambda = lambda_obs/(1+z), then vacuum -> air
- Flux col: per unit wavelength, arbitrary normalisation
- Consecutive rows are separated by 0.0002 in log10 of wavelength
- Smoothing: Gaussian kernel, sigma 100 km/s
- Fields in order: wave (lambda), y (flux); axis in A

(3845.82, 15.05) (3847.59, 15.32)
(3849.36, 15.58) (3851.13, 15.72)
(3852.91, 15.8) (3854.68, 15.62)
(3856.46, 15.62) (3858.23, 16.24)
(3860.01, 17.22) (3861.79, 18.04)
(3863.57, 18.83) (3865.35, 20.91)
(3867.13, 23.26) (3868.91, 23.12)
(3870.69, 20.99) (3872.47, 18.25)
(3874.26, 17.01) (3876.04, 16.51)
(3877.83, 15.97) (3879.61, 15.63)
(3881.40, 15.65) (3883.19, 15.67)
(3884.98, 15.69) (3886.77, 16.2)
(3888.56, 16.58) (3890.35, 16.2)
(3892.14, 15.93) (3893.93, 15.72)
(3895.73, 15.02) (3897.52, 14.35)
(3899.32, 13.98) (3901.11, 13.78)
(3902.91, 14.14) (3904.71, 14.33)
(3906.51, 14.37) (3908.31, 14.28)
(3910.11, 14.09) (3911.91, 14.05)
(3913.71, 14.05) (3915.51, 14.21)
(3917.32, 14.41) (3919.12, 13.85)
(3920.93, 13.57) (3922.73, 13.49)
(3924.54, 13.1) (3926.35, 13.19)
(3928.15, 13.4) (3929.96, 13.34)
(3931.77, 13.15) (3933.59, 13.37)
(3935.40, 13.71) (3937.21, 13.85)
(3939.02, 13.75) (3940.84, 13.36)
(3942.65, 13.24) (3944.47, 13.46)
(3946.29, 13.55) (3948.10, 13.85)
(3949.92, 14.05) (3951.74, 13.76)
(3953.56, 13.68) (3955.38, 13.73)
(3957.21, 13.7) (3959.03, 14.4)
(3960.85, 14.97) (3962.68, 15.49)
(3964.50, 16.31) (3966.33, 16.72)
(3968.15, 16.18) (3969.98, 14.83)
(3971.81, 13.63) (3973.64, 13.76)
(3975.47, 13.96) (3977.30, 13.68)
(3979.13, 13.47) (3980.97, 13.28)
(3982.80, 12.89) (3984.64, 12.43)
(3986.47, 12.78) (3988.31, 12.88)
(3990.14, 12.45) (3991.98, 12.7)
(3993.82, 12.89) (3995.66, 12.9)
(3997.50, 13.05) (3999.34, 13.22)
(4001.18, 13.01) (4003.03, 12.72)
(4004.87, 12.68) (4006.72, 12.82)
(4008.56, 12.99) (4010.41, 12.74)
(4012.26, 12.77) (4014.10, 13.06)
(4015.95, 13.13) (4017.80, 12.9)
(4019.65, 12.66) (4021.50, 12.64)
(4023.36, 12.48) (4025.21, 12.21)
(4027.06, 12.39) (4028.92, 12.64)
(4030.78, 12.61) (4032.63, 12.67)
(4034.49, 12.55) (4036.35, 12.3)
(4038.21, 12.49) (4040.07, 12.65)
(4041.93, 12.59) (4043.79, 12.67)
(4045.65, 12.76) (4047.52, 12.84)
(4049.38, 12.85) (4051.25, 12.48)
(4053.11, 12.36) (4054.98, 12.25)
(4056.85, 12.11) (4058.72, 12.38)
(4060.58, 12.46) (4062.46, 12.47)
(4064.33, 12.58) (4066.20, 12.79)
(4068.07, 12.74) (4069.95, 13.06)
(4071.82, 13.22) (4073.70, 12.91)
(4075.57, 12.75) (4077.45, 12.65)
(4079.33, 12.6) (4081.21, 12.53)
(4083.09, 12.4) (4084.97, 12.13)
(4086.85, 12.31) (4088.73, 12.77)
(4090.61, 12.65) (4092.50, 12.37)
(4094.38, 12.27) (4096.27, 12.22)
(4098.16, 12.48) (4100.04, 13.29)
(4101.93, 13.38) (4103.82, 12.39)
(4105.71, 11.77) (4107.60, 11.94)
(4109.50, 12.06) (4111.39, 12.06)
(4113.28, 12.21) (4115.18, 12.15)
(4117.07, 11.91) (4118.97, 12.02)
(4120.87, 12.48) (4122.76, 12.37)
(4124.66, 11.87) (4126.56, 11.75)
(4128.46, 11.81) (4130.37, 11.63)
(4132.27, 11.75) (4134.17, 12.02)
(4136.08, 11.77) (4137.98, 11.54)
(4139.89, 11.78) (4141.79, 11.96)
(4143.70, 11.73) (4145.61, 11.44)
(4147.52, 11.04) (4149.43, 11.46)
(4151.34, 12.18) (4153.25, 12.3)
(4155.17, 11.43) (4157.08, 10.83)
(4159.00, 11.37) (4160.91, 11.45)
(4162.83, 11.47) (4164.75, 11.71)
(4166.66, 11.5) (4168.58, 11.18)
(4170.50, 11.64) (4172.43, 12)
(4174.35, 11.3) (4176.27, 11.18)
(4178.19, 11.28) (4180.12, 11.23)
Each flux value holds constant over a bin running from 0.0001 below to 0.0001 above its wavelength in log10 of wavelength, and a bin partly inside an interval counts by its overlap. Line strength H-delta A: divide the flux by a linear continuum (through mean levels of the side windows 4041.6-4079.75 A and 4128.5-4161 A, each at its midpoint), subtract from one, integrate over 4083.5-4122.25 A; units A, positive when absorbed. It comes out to -0.7 A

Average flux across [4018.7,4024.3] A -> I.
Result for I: 12.6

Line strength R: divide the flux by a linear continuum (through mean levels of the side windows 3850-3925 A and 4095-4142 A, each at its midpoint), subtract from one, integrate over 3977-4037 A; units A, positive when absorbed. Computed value 5.1 A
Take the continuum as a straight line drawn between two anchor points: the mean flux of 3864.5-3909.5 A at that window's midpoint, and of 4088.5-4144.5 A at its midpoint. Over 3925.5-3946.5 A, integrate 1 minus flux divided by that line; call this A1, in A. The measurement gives 2.9 A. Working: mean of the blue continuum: 16.5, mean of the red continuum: 12.1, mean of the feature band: 13.4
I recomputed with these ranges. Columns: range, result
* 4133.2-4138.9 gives 11.8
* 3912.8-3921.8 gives 14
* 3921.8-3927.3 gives 13.3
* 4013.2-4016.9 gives 13.1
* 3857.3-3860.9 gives 16.7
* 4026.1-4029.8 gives 12.5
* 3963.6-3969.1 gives 16.4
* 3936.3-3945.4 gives 13.5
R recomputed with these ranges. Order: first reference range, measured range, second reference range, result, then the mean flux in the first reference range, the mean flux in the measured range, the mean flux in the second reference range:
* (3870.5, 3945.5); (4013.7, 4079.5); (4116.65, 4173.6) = 1.5 A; 14.7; 12.6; 11.7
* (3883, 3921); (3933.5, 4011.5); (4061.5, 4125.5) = 1.5 A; 14.8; 13.6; 12.5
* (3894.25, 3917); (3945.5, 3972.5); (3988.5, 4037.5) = -2.2 A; 14.3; 14.6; 12.7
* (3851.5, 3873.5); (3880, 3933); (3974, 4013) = 7.1 A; 18.6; 14.5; 13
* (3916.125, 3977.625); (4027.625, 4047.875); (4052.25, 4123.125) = 0.6 A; 14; 12.6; 12.5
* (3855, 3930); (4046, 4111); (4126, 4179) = 1.3 A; 15.8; 12.5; 11.6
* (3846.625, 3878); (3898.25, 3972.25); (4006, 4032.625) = 6.4 A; 17.8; 14.1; 12.7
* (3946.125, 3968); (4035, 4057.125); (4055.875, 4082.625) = 0.9 A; 14.6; 12.5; 12.7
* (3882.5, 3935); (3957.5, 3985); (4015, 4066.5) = -1.8 A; 14.4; 14.4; 12.6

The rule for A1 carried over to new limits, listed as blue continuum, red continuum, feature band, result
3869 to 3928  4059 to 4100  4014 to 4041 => 1.5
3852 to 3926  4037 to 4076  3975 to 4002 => 1.9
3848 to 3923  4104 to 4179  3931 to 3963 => 2.6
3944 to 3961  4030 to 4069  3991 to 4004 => 0.3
